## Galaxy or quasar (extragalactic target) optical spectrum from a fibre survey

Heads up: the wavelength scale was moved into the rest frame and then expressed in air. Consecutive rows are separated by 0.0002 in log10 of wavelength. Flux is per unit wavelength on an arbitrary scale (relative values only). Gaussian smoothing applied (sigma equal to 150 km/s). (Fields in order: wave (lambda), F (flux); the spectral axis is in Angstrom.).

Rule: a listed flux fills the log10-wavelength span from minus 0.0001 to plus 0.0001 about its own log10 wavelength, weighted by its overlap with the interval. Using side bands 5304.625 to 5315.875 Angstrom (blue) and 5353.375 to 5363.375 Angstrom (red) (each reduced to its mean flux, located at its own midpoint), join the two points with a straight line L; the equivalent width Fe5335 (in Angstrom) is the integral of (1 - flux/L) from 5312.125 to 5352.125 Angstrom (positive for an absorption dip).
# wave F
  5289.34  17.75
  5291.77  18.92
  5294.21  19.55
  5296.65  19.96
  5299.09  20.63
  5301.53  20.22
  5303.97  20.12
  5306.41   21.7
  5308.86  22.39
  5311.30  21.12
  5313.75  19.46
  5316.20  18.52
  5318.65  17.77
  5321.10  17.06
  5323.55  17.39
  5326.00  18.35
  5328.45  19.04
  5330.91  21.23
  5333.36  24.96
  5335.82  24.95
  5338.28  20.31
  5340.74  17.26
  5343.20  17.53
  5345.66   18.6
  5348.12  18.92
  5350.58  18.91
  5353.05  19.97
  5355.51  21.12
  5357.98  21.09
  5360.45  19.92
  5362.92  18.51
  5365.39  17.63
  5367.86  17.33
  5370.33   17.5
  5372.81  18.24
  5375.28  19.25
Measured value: 2.3 Angstrom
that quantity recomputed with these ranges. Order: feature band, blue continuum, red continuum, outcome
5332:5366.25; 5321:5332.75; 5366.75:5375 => -2.8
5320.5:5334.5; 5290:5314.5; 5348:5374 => 0.0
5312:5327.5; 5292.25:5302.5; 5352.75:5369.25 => 1.2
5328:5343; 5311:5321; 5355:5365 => -1.5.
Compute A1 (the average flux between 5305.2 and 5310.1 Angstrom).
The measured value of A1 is 22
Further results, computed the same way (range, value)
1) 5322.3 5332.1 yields 19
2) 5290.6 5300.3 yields 19.8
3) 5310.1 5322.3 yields 18.8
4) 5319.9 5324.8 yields 17.2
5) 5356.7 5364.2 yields 19.8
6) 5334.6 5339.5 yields 22.6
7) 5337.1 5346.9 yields 18.4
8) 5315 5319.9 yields 18.1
